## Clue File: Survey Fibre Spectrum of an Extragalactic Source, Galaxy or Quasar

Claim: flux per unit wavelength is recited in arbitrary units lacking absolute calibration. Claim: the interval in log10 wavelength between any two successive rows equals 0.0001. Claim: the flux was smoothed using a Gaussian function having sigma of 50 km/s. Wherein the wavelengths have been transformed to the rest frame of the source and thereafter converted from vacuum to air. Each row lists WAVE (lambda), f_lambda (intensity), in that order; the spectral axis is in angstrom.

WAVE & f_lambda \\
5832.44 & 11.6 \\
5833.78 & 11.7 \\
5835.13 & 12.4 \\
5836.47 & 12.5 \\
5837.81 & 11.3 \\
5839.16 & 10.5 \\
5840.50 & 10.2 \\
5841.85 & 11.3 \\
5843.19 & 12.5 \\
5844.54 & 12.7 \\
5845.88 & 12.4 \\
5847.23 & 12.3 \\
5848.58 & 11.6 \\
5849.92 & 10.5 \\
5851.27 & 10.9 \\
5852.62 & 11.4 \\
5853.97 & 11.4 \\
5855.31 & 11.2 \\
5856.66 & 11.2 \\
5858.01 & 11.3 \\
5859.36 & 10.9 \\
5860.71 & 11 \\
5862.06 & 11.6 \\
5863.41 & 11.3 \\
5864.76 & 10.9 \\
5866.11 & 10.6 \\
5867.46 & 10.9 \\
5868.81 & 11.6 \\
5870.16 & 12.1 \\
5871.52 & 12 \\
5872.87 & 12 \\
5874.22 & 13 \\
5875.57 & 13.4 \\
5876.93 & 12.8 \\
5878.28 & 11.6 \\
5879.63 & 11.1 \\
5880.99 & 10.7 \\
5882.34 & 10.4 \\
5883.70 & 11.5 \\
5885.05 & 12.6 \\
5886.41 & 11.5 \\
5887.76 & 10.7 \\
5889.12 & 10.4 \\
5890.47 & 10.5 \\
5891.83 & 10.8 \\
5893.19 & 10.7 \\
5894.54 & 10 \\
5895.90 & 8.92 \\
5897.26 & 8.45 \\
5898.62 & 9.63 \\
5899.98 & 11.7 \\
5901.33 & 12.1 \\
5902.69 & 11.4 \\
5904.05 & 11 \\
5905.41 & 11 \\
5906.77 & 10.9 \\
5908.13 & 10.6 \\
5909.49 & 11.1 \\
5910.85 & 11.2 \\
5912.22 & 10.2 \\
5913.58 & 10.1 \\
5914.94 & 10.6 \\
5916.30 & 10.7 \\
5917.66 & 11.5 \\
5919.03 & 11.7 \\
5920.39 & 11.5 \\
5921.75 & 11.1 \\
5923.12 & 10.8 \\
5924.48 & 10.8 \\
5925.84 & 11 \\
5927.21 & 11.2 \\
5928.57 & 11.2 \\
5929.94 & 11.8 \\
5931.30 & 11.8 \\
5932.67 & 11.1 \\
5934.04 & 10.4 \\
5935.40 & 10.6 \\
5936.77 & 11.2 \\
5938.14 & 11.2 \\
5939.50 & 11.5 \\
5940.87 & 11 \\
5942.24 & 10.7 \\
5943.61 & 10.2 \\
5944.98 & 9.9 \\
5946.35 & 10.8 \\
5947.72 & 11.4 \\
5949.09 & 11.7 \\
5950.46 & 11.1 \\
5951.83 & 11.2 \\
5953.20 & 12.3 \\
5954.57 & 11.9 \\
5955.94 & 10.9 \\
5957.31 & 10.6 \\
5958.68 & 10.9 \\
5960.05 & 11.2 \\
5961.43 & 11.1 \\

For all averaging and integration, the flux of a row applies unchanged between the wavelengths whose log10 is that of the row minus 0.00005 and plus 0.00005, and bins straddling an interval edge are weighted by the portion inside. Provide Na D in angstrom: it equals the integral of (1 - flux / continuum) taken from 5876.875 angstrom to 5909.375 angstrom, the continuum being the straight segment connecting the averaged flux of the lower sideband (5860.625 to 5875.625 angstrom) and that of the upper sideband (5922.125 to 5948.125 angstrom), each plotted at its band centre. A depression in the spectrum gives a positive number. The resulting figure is 1.6 angstrom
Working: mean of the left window 11.7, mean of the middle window 10.8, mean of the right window 11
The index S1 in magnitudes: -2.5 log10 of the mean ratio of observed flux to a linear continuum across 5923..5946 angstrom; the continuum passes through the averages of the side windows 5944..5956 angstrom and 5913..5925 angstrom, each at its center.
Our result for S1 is 0.01 mag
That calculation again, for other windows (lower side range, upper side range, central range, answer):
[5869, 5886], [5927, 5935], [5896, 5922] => 0.07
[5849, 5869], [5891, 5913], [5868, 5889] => -0.08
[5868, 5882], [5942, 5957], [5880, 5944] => 0.06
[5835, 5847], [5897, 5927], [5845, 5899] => 0.02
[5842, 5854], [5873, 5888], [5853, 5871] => 0.05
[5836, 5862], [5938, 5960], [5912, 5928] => 0.02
